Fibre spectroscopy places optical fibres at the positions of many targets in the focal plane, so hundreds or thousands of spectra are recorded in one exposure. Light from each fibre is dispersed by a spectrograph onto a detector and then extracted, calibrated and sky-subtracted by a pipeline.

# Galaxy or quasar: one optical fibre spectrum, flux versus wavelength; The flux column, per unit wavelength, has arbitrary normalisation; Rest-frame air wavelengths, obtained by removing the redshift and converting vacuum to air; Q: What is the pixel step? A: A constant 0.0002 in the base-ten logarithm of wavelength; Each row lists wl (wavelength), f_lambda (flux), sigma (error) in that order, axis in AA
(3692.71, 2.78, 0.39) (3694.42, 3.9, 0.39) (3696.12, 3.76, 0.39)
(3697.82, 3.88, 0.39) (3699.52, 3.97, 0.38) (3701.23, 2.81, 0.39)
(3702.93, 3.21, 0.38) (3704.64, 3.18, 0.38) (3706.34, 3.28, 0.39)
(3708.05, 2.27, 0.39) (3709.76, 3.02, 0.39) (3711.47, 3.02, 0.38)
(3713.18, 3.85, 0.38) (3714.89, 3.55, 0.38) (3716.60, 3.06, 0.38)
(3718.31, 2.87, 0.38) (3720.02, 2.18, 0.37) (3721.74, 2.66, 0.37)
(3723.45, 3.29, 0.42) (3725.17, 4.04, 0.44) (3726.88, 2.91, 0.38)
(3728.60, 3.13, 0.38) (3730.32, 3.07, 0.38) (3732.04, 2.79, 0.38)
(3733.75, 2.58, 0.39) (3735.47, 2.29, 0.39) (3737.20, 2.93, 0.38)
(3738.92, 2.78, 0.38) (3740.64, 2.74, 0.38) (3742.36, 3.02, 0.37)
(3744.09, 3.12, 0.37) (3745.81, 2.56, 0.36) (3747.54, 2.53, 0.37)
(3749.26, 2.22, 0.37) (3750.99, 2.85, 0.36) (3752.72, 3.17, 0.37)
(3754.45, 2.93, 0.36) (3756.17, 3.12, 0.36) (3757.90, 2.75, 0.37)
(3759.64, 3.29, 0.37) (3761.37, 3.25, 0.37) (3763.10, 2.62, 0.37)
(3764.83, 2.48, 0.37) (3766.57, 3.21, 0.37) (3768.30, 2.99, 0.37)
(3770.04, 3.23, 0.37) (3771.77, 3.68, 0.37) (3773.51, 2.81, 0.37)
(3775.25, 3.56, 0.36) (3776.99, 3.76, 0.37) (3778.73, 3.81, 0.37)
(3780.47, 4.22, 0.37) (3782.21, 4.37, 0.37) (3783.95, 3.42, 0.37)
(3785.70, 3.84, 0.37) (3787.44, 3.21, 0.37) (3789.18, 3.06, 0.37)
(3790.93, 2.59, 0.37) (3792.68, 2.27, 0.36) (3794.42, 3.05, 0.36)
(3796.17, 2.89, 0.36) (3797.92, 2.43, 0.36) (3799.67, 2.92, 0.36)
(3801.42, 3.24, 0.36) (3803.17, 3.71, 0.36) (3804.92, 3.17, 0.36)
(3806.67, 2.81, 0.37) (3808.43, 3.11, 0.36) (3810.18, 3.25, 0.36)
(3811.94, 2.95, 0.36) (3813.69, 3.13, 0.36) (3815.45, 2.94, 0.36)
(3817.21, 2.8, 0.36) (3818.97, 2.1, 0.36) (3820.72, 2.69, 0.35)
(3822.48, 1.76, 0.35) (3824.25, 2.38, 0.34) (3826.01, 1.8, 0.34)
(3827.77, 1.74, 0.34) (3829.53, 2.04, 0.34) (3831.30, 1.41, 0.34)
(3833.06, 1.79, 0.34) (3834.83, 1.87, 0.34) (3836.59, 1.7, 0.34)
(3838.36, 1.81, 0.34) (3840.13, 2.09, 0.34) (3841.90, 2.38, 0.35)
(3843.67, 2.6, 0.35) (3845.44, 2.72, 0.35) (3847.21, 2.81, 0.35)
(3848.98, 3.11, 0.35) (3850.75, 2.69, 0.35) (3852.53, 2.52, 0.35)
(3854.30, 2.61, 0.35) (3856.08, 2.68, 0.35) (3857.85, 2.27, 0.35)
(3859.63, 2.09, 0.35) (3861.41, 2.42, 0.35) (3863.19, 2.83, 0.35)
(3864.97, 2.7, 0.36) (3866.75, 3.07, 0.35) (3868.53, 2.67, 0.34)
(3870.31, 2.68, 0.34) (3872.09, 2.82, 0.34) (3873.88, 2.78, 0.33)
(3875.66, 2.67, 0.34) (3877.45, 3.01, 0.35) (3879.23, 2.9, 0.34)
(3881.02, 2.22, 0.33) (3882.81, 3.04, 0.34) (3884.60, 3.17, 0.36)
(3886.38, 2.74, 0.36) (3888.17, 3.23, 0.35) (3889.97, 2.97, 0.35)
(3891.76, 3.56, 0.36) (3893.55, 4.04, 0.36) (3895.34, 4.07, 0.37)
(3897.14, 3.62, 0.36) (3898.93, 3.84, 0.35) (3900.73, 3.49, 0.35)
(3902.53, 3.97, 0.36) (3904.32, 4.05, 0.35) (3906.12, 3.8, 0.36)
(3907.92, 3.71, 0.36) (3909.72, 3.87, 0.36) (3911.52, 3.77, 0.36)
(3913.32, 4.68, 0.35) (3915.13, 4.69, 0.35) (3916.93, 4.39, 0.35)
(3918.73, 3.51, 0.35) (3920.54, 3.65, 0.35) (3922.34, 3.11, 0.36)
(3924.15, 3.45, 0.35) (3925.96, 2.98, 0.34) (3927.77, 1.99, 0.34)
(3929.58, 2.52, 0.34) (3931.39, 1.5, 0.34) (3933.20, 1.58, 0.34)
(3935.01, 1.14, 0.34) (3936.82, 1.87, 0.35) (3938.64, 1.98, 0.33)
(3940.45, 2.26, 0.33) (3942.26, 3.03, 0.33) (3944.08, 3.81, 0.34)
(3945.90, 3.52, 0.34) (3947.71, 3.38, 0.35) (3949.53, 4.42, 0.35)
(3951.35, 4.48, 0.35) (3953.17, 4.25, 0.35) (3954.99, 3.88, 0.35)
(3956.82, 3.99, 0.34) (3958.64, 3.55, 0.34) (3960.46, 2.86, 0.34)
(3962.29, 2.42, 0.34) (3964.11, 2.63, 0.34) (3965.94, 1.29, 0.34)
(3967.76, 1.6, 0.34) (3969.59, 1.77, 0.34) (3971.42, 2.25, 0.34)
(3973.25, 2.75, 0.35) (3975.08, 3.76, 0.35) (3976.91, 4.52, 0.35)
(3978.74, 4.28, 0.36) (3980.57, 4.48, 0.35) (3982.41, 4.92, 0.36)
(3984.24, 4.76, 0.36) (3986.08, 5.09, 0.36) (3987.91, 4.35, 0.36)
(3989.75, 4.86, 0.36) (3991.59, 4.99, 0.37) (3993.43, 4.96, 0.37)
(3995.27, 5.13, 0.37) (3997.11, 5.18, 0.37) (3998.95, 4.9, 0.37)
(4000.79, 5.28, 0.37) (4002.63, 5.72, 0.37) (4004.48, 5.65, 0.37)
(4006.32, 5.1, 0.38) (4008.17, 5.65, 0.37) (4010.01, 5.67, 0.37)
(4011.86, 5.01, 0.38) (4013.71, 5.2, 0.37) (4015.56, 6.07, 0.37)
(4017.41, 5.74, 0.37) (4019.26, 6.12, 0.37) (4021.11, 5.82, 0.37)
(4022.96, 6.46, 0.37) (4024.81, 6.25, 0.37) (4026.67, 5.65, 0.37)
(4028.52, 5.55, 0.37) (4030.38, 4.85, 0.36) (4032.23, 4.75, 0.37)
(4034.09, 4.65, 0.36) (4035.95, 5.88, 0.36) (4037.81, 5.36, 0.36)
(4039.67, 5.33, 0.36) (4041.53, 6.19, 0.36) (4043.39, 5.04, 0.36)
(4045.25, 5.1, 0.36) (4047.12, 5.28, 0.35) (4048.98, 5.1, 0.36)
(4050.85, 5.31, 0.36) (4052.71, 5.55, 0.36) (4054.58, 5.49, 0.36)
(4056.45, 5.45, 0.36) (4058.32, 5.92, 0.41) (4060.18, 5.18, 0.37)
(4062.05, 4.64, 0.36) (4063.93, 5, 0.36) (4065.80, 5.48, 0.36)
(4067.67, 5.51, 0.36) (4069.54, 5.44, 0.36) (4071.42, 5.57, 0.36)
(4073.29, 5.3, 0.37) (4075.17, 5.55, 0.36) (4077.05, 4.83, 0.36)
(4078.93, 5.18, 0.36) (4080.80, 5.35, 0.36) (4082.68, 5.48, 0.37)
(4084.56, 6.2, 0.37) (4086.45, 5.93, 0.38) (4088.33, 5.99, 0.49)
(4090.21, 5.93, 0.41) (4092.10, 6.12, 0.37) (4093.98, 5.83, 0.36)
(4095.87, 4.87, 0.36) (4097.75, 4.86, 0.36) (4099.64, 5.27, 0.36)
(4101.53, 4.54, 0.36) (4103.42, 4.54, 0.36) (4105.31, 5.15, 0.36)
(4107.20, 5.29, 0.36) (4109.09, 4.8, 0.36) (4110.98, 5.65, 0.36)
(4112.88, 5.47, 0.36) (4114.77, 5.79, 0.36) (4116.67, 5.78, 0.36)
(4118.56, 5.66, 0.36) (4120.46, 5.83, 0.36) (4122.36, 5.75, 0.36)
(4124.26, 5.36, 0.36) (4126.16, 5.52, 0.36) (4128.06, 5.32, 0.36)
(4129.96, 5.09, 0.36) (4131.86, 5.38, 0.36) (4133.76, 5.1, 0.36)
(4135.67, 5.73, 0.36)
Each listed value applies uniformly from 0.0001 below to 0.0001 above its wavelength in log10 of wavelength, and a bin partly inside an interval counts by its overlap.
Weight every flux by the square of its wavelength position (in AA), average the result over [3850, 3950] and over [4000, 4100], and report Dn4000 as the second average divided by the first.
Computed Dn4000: 1.92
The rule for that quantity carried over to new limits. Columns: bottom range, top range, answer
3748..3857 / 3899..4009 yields 1.43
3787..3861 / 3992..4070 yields 2.37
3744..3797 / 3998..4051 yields 1.99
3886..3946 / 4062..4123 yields 1.83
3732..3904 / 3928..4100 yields 1.79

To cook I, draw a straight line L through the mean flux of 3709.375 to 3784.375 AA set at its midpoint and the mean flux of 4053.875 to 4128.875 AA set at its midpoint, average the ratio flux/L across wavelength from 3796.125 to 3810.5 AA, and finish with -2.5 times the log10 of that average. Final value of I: 0.14 mag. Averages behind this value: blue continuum 3.08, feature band 3.06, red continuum 5.42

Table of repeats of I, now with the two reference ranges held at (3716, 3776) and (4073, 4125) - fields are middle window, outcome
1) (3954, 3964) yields 0.326 mag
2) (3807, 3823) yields 0.228 mag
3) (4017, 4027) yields -0.229 mag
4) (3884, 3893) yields 0.238 mag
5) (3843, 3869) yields 0.365 mag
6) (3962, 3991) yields 0.286 mag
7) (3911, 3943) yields 0.409 mag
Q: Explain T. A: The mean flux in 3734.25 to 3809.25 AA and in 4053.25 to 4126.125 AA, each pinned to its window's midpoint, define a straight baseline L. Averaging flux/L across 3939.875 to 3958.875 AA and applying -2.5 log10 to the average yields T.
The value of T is 0.18 mag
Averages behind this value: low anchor 3.07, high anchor 5.42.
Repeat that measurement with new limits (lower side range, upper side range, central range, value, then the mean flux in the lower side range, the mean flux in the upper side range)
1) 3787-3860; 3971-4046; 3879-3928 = 0.04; 2.55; 5.13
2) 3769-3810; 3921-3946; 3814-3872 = 0.24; 3.27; 2.47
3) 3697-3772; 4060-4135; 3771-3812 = 0.04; 3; 5.39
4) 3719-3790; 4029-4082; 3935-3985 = 0.38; 3.09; 5.3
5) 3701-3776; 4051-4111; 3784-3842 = 0.32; 2.98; 5.37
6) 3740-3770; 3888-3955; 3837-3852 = 0.25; 2.88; 3.36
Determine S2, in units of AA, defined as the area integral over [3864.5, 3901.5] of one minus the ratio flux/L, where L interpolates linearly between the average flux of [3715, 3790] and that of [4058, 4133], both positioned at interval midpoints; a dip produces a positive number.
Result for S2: 8.0 AA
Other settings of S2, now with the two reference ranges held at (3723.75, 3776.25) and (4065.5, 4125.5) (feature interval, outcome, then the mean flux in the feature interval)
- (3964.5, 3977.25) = 5.8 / 2.48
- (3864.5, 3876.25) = 3.2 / 2.78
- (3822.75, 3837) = 6.8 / 1.84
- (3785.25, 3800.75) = 1.8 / 2.9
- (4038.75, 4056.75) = -1.0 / 5.38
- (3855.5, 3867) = 3.7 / 2.55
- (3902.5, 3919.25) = 0.2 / 4.06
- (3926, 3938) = 6.8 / 1.86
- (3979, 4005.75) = -1.7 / 5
